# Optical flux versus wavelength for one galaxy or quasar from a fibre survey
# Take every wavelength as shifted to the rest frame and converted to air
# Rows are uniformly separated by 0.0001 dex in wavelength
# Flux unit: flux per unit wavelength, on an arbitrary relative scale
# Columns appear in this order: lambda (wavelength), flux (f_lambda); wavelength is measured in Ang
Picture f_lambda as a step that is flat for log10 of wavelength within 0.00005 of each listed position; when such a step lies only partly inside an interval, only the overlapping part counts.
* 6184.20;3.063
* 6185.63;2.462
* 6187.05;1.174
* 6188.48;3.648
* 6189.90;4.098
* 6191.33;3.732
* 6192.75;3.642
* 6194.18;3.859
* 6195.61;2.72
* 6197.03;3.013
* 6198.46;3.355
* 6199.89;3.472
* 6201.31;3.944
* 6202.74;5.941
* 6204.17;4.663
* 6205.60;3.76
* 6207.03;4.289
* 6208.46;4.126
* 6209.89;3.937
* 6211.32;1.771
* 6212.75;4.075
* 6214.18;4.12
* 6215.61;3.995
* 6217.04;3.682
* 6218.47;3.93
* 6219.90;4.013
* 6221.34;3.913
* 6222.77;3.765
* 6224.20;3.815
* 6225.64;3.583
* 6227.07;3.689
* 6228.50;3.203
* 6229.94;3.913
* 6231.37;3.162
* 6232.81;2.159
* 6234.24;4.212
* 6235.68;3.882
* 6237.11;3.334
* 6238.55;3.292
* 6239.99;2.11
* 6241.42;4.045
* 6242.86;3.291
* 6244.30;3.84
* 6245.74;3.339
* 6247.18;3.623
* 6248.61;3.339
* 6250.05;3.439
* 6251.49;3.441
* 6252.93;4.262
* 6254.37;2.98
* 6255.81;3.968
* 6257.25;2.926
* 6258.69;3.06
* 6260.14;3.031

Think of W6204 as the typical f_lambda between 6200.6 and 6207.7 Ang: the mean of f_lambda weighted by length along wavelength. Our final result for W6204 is 4.52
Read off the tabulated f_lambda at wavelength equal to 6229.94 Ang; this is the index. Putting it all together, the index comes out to 3.913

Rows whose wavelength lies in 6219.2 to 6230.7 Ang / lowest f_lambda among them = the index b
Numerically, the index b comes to 3.203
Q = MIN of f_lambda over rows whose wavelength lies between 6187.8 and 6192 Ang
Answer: 3.648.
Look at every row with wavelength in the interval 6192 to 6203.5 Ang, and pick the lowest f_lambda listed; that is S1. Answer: 2.72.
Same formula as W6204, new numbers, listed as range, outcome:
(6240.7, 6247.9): 3.63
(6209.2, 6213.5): 3.27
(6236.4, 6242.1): 3.19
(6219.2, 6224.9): 3.87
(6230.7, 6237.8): 3.35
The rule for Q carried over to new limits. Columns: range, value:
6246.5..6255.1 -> 2.98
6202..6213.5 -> 1.771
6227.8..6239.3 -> 2.159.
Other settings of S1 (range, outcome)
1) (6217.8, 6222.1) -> 3.913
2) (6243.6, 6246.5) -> 3.339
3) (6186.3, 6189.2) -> 1.174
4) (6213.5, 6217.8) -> 3.682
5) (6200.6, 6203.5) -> 3.944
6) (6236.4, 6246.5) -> 2.11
